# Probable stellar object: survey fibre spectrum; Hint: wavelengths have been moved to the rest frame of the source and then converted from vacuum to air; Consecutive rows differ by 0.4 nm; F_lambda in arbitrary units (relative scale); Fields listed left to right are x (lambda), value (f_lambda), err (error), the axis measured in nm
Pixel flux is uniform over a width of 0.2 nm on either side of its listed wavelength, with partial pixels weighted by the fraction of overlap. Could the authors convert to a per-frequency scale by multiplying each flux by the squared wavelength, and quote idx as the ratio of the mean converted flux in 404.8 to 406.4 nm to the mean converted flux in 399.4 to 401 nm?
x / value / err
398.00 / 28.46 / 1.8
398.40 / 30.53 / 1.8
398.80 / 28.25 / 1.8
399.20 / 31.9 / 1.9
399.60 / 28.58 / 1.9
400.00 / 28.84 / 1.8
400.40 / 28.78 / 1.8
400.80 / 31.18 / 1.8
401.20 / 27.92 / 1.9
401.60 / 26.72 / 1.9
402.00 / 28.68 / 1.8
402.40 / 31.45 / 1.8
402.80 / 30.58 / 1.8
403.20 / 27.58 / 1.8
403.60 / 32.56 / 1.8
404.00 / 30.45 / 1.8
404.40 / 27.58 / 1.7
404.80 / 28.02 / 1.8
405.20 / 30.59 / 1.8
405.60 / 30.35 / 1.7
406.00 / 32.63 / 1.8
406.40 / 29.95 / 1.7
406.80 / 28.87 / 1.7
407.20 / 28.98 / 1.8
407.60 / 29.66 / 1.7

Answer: 1.1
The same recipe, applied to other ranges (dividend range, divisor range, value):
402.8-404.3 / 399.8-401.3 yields 1.04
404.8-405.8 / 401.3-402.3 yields 1.09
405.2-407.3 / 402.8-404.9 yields 1.04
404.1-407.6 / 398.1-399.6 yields 1.03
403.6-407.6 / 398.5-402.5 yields 1.05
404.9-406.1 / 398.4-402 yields 1.09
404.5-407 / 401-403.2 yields 1.05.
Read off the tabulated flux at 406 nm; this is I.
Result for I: 32.63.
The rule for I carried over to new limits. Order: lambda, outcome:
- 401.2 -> 27.92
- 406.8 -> 28.87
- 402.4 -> 31.45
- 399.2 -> 31.9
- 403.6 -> 32.56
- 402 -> 28.68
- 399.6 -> 28.58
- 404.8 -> 28.02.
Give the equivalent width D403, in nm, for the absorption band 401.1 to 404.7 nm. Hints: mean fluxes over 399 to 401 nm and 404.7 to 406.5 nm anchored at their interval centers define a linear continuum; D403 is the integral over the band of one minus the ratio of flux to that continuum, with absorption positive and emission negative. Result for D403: 0.11 nm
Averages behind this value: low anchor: 29.9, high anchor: 30.5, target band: 29.3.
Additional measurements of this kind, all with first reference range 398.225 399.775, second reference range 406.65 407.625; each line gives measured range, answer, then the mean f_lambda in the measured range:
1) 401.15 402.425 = 0.05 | 28.4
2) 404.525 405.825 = -0.01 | 29.6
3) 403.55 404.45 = -0.03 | 30.2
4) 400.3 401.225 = 0.00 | 29.6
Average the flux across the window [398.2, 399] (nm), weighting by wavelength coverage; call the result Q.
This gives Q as 29.4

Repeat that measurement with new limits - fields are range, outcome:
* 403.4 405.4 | 29.8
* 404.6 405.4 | 29.3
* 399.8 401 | 29.6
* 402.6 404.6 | 29.8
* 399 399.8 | 30.2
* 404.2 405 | 27.8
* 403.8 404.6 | 29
